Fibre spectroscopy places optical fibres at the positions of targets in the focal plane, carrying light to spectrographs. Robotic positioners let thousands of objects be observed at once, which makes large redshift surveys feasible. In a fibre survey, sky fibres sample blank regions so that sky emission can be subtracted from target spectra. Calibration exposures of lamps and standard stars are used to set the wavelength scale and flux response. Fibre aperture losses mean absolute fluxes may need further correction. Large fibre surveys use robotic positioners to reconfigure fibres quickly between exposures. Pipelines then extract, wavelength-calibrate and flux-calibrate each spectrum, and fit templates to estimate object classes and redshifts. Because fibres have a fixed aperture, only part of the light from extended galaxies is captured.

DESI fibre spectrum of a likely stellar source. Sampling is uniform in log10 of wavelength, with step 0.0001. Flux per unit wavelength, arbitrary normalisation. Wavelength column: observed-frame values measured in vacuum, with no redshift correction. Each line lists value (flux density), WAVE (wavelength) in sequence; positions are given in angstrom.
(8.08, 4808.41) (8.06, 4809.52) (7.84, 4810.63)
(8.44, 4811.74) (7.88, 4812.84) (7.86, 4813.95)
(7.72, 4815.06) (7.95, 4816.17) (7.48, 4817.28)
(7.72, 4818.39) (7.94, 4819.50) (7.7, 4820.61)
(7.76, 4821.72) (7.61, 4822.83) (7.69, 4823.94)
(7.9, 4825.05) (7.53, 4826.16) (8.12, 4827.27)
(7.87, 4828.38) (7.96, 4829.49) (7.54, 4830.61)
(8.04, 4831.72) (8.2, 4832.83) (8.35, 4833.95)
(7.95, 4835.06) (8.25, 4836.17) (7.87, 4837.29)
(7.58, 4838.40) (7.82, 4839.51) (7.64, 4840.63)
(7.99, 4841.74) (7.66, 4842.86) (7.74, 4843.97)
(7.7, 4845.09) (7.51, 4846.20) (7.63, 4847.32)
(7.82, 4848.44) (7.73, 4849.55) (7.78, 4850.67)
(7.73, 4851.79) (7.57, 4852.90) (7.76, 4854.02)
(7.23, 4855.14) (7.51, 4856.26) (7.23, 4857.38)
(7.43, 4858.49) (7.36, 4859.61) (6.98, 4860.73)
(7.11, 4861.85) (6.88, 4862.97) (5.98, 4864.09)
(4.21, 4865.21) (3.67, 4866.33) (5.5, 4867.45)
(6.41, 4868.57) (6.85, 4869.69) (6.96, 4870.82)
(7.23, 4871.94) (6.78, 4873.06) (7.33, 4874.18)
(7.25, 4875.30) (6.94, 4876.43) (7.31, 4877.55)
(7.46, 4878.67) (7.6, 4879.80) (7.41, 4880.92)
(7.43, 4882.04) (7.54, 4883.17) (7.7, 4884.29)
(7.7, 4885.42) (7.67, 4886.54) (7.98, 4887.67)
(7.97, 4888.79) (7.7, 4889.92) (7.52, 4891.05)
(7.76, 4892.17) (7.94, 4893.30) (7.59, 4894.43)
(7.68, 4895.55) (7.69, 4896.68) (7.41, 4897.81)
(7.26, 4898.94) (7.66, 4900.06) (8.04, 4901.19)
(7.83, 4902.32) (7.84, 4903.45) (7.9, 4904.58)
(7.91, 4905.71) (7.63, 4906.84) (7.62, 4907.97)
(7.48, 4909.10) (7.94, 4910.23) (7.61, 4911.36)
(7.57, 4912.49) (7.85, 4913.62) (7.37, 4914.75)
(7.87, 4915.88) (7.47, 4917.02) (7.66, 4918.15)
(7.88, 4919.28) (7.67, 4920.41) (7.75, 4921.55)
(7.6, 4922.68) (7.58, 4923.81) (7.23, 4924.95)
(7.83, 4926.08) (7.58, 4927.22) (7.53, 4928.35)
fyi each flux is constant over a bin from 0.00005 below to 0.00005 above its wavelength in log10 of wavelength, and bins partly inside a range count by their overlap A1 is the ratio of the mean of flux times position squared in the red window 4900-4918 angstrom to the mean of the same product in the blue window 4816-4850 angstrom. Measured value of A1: 1.02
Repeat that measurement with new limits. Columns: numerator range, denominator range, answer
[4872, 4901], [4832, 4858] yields 0.99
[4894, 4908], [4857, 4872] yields 1.23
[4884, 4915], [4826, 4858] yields 1.02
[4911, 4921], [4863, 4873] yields 1.31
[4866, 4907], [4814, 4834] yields 0.97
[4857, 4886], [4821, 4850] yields 0.89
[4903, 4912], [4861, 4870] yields 1.35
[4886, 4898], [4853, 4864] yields 1.08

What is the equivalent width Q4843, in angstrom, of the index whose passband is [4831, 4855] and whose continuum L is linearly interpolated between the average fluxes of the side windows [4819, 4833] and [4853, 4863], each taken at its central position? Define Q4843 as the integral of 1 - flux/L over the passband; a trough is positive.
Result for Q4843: -0.8 angstrom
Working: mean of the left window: 7.83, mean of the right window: 7.31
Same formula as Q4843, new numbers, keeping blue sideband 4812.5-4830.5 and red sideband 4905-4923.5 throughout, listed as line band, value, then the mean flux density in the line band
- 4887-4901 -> 0.03 angstrom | 7.69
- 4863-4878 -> 2.67 angstrom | 6.35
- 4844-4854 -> 0.08 angstrom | 7.69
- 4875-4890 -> 0.33 angstrom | 7.55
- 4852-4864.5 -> 0.85 angstrom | 7.22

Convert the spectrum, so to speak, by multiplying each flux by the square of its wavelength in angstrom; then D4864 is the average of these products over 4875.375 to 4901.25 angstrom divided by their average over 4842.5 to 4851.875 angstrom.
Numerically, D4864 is 1.0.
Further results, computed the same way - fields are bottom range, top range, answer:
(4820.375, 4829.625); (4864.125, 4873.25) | 0.77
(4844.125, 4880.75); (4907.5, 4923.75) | 1.12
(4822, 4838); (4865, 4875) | 0.80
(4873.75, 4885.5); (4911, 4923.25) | 1.05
